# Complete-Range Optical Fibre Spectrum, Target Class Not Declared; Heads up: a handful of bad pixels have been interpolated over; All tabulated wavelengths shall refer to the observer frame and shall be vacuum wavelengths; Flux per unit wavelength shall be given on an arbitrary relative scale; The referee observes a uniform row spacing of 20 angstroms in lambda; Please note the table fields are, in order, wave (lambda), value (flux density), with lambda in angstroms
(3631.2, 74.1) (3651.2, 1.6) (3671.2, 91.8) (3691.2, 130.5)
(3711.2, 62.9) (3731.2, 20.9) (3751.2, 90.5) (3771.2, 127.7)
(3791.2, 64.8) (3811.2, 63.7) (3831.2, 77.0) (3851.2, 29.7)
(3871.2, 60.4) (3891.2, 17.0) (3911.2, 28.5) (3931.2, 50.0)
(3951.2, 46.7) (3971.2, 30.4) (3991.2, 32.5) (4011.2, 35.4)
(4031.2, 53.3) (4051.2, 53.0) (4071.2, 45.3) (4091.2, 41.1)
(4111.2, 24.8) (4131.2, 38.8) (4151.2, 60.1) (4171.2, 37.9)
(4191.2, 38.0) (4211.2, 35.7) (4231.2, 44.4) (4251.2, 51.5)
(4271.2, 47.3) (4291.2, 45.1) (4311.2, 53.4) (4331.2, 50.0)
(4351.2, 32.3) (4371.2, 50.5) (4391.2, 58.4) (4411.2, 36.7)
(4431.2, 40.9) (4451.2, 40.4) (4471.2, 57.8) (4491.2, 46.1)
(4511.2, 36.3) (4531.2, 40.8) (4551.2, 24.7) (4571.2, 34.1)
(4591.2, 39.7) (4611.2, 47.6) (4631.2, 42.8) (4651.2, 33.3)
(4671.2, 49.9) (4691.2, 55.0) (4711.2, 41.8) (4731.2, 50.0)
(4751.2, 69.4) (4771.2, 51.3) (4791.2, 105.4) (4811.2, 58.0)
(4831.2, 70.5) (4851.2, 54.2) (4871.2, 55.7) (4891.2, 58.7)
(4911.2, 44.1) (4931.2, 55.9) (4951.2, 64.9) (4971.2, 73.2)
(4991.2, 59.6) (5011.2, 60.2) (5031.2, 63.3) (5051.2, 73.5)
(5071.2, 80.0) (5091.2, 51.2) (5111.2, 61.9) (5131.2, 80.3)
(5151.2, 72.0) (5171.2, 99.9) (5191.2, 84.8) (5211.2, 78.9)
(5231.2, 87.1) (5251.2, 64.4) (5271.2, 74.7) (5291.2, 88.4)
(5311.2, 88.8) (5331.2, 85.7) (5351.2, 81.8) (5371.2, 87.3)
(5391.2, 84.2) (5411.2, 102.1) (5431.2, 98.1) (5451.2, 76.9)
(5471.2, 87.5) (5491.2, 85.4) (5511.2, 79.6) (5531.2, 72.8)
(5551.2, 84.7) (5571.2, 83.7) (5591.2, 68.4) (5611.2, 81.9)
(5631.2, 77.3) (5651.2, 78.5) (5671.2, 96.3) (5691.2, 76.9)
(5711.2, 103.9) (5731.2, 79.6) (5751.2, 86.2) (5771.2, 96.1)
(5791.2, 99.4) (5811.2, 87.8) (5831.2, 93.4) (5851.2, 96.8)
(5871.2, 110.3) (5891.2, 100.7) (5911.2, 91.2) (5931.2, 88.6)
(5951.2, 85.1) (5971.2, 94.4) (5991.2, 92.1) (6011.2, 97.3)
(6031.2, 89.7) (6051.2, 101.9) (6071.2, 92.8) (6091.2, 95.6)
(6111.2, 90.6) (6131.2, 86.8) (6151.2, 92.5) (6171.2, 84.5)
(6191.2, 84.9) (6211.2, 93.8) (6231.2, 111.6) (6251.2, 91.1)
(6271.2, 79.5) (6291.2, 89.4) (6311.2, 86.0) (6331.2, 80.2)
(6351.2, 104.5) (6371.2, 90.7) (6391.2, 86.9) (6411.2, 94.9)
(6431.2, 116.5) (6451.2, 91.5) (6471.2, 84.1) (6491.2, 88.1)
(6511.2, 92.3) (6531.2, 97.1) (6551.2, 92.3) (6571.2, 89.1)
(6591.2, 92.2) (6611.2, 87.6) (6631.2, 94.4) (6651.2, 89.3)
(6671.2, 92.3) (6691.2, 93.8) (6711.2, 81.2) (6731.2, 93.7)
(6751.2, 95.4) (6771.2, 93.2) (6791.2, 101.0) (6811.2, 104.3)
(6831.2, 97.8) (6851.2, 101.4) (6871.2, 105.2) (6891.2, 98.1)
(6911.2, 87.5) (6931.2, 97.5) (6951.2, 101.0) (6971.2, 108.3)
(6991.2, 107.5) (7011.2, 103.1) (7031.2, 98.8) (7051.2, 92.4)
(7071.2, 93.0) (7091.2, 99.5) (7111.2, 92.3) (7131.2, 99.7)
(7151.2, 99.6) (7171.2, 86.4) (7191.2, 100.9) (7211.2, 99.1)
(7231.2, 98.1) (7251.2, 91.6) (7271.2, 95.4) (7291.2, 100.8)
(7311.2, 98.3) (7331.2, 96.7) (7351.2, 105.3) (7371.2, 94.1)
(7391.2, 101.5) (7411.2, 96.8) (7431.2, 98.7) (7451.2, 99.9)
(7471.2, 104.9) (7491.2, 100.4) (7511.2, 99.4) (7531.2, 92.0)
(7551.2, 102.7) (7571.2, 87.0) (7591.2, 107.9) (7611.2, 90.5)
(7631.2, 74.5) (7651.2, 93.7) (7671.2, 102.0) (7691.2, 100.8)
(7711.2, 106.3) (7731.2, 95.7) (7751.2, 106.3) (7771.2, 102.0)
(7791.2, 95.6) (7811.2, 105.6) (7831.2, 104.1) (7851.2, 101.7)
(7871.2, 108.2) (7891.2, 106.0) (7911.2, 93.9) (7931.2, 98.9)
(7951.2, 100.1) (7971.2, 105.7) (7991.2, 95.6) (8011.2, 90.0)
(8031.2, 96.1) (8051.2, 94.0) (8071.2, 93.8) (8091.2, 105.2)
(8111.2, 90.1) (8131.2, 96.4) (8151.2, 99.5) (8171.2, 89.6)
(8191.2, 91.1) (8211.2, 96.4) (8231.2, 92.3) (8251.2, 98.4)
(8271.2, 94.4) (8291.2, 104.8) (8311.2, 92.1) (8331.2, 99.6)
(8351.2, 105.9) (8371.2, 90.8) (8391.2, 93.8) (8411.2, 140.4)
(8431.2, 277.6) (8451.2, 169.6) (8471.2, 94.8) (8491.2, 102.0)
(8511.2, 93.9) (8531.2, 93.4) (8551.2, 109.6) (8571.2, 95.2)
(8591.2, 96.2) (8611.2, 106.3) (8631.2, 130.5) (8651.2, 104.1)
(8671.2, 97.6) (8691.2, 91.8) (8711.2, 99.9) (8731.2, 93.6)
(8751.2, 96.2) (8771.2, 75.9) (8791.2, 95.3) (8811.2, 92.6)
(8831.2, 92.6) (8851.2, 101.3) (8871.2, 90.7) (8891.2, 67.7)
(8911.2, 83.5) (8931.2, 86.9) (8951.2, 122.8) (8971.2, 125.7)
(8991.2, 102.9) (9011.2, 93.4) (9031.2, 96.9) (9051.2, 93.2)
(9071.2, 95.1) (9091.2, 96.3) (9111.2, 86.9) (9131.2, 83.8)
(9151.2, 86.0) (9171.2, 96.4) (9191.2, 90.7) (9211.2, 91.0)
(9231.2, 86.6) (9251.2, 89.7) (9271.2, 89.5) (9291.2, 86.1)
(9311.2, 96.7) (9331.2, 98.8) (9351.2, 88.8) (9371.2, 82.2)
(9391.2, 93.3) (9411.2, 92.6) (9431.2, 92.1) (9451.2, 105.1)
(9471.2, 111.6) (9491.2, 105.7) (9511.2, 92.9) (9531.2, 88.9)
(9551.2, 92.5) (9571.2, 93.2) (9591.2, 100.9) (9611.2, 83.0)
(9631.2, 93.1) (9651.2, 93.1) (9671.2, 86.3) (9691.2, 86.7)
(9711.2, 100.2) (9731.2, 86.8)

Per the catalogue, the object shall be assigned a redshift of 0.283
